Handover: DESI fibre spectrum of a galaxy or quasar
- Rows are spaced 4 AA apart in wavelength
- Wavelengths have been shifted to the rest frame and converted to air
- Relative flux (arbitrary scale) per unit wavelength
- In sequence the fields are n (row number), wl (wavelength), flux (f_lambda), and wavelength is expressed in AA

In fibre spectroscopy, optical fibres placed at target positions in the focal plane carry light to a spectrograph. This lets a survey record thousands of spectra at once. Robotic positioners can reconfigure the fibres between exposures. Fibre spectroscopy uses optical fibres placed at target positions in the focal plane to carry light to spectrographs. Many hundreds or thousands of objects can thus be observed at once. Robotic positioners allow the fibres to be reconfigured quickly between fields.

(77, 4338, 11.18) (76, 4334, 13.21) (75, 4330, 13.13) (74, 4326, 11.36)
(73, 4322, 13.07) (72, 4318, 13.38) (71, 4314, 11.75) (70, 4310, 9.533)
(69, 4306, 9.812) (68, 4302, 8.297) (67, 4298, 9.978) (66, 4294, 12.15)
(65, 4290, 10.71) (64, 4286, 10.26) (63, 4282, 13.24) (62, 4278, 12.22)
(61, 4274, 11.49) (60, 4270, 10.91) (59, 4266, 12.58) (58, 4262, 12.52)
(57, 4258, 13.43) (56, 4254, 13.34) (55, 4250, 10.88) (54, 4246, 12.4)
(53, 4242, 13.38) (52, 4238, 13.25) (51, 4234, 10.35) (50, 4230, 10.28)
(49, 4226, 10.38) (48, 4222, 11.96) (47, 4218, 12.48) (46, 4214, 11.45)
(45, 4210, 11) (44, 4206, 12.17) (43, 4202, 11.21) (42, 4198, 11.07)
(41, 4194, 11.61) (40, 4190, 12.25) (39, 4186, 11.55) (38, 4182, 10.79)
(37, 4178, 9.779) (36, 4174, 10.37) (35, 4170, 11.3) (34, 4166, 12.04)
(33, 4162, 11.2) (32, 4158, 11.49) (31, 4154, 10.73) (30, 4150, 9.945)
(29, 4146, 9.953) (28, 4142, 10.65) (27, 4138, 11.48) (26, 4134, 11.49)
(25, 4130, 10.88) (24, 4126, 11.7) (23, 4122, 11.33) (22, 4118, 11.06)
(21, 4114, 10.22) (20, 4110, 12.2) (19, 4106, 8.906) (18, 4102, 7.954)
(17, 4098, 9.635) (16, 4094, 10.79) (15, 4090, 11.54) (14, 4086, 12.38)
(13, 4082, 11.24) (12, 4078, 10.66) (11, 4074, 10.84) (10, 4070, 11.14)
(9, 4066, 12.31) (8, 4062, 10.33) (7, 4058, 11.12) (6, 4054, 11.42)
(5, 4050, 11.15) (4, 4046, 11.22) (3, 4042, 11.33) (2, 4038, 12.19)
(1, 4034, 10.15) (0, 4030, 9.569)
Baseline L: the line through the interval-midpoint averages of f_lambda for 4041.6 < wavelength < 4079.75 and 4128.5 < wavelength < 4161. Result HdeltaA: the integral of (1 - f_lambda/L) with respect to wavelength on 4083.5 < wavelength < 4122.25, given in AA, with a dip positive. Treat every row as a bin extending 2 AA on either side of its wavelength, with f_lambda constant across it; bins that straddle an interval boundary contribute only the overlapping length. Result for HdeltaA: 1.5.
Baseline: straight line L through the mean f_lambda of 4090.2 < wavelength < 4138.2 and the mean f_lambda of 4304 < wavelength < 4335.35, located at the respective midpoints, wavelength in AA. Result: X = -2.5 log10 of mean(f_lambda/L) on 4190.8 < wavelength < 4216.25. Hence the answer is -0.028 mag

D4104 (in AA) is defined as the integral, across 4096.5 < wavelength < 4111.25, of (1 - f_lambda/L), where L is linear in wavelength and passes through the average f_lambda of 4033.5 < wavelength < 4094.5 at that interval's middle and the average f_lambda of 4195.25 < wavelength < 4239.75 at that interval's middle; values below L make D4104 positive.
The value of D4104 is 2.3 AA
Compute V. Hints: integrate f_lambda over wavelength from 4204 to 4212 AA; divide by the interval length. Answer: 11.6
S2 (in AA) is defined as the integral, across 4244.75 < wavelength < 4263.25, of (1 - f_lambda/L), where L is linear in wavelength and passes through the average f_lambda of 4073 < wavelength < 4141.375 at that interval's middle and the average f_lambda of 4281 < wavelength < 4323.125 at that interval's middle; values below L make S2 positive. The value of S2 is -2.6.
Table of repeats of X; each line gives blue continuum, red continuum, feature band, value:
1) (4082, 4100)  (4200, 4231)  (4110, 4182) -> 0.028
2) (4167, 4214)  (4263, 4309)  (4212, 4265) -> -0.083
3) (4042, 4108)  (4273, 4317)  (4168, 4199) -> -0.023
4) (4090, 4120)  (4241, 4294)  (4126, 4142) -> -0.071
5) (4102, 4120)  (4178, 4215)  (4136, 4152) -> 0.021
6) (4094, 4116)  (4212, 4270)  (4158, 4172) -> -0.068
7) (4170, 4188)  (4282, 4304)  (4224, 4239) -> -0.029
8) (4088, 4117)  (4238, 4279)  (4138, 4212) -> 0.013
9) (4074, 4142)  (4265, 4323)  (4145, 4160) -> 0.037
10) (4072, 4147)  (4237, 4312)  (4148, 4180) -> 0.019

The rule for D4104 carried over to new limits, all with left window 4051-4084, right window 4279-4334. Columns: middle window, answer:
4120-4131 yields -0.1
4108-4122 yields 0.0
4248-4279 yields -2.3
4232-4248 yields -1.5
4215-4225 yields -0.6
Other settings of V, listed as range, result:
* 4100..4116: 9.82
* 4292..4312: 9.95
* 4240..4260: 12.7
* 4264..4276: 11.7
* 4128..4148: 10.9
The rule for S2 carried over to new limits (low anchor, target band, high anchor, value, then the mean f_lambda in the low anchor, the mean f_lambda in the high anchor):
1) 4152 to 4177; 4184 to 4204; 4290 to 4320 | -0.9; 11.1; 10.7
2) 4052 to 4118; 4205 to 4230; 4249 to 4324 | -0.3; 10.8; 11.6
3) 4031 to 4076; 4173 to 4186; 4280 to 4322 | 0.7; 11.2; 11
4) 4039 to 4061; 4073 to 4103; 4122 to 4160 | 1.1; 11.2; 10.9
